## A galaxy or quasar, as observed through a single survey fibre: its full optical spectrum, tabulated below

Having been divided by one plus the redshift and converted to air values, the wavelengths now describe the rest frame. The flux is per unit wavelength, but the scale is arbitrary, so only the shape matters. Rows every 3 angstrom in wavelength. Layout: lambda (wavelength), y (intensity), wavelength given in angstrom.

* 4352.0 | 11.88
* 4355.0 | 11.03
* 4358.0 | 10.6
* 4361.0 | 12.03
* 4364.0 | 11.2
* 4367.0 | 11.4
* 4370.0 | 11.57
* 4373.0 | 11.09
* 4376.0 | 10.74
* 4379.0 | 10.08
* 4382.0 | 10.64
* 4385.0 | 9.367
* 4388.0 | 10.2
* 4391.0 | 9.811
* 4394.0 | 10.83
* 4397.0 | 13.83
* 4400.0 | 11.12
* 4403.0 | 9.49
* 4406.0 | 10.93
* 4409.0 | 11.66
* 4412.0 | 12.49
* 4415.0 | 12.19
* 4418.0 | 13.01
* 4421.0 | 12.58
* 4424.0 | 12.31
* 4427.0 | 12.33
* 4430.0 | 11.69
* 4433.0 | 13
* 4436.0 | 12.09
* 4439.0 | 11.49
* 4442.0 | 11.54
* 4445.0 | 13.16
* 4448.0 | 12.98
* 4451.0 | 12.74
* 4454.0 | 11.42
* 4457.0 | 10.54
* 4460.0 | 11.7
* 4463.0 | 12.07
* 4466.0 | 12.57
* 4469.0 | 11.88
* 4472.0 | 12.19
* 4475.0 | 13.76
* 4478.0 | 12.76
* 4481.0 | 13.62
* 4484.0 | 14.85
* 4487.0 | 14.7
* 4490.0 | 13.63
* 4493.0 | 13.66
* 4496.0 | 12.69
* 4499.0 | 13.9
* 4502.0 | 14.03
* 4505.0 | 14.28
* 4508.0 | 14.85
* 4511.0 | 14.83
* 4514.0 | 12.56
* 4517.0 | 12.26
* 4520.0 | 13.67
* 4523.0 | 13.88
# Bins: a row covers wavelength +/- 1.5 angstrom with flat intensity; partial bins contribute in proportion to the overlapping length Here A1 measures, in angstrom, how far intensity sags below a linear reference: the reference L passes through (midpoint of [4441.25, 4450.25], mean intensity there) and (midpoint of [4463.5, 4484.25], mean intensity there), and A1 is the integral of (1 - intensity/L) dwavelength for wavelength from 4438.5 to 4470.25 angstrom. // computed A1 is 1.79 angstrom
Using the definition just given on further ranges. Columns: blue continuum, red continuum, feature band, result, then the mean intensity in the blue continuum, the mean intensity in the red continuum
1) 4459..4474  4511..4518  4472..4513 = -4.3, 12.2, 12.9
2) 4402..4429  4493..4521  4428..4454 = 0.3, 11.9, 13.7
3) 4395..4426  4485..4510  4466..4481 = 0.8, 11.9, 14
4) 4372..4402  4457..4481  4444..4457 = -0.3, 10.7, 12.4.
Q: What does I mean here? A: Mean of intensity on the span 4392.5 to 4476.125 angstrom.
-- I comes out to 12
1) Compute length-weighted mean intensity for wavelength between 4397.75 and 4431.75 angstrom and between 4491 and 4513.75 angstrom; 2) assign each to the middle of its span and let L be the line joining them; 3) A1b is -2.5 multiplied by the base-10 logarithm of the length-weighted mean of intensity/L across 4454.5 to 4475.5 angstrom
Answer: 0.09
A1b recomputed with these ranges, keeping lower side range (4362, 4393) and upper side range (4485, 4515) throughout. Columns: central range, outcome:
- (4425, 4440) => 0.00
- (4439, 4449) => 0.01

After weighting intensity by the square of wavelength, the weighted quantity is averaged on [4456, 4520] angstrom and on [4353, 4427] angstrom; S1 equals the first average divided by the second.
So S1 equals 1.2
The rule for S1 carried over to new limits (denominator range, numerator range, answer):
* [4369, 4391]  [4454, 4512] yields 1.33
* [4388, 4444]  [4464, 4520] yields 1.19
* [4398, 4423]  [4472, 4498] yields 1.20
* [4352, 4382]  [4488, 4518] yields 1.31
